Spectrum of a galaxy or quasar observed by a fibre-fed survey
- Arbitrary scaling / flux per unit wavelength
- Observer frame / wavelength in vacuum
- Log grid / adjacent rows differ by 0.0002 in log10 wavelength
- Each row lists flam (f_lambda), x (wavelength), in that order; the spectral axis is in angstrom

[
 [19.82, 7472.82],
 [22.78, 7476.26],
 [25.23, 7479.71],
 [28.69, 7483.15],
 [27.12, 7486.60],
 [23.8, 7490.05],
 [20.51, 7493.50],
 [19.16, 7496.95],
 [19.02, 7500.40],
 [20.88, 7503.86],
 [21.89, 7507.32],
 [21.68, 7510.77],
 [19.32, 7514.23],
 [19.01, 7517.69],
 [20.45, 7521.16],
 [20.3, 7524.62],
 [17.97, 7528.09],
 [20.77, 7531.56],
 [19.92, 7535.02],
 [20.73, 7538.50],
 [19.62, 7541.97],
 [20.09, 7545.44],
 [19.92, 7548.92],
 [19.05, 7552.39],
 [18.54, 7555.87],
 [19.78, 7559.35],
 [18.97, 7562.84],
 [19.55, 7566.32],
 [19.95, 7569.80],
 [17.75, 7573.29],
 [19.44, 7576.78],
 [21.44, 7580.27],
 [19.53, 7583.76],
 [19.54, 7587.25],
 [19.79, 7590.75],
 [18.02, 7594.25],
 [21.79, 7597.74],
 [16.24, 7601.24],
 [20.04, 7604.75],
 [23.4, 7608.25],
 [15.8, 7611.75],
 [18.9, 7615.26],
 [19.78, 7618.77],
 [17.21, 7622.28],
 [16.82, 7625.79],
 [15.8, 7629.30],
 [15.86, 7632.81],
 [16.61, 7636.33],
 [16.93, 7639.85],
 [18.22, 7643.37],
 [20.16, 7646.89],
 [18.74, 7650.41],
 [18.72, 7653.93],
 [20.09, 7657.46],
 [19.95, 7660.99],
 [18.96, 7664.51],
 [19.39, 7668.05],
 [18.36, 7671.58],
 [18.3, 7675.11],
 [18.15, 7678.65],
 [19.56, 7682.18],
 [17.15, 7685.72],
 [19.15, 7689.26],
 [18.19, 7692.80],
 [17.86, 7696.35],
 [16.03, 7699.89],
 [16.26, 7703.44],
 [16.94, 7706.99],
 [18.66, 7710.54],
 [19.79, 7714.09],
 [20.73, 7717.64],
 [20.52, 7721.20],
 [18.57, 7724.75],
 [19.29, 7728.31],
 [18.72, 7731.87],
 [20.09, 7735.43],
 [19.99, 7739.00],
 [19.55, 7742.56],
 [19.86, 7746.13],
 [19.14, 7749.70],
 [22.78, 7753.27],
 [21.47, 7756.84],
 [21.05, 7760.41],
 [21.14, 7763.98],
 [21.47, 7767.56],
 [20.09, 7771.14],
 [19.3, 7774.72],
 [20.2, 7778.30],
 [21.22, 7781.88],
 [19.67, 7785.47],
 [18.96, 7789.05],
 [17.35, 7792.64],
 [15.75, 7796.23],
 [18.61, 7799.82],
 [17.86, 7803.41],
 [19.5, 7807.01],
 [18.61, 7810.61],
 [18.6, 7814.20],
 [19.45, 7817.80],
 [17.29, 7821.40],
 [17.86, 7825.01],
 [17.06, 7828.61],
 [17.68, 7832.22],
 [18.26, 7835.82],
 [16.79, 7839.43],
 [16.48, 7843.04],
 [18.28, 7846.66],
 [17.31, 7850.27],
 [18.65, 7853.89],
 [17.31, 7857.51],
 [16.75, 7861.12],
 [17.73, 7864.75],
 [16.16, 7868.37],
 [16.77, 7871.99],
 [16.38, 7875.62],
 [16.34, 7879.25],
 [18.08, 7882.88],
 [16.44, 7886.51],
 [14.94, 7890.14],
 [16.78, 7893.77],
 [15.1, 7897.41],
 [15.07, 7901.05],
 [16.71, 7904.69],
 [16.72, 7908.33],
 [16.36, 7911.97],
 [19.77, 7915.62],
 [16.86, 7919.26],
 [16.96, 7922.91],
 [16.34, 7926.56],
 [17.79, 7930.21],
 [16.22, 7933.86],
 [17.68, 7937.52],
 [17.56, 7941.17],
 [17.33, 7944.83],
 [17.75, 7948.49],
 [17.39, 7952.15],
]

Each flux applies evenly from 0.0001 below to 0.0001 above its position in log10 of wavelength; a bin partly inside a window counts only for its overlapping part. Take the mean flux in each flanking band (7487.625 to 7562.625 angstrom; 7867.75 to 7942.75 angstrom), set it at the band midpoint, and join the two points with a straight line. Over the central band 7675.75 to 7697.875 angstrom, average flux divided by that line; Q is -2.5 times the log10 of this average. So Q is 0.02 mag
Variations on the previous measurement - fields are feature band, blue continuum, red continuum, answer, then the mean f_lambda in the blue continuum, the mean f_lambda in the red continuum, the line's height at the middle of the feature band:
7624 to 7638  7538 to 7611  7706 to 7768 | 0.21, 19.6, 20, 19.7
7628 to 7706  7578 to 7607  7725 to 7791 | 0.10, 19.6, 20.2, 19.9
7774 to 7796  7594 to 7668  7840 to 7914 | -0.11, 18.5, 16.7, 17.4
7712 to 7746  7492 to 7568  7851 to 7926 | -0.09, 19.9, 16.8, 18.2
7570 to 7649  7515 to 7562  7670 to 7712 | 0.01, 19.7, 17.9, 18.8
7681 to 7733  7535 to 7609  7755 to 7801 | 0.07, 19.6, 19.7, 19.7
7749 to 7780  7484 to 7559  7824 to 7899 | -0.16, 20.5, 17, 18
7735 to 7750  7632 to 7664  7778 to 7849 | -0.08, 18.5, 18.2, 18.3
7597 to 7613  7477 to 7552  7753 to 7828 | 0.06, 21.2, 19.3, 20.6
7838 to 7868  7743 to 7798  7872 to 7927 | 0.03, 20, 16.6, 17.8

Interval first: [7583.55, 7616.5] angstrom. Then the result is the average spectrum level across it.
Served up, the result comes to 19.3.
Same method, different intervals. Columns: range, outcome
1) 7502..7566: 19.9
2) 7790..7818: 18.2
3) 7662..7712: 18.1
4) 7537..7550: 20.1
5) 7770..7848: 18.4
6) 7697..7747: 18.9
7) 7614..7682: 18.3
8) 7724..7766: 20.2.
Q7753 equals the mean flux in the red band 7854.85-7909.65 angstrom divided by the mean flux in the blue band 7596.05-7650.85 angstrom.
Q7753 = 0.90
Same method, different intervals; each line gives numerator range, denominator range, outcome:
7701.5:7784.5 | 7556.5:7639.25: 1.06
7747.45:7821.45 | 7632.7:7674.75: 1.05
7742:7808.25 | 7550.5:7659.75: 1.05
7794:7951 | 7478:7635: 0.86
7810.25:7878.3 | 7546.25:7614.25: 0.90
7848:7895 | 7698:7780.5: 0.86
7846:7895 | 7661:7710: 0.94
